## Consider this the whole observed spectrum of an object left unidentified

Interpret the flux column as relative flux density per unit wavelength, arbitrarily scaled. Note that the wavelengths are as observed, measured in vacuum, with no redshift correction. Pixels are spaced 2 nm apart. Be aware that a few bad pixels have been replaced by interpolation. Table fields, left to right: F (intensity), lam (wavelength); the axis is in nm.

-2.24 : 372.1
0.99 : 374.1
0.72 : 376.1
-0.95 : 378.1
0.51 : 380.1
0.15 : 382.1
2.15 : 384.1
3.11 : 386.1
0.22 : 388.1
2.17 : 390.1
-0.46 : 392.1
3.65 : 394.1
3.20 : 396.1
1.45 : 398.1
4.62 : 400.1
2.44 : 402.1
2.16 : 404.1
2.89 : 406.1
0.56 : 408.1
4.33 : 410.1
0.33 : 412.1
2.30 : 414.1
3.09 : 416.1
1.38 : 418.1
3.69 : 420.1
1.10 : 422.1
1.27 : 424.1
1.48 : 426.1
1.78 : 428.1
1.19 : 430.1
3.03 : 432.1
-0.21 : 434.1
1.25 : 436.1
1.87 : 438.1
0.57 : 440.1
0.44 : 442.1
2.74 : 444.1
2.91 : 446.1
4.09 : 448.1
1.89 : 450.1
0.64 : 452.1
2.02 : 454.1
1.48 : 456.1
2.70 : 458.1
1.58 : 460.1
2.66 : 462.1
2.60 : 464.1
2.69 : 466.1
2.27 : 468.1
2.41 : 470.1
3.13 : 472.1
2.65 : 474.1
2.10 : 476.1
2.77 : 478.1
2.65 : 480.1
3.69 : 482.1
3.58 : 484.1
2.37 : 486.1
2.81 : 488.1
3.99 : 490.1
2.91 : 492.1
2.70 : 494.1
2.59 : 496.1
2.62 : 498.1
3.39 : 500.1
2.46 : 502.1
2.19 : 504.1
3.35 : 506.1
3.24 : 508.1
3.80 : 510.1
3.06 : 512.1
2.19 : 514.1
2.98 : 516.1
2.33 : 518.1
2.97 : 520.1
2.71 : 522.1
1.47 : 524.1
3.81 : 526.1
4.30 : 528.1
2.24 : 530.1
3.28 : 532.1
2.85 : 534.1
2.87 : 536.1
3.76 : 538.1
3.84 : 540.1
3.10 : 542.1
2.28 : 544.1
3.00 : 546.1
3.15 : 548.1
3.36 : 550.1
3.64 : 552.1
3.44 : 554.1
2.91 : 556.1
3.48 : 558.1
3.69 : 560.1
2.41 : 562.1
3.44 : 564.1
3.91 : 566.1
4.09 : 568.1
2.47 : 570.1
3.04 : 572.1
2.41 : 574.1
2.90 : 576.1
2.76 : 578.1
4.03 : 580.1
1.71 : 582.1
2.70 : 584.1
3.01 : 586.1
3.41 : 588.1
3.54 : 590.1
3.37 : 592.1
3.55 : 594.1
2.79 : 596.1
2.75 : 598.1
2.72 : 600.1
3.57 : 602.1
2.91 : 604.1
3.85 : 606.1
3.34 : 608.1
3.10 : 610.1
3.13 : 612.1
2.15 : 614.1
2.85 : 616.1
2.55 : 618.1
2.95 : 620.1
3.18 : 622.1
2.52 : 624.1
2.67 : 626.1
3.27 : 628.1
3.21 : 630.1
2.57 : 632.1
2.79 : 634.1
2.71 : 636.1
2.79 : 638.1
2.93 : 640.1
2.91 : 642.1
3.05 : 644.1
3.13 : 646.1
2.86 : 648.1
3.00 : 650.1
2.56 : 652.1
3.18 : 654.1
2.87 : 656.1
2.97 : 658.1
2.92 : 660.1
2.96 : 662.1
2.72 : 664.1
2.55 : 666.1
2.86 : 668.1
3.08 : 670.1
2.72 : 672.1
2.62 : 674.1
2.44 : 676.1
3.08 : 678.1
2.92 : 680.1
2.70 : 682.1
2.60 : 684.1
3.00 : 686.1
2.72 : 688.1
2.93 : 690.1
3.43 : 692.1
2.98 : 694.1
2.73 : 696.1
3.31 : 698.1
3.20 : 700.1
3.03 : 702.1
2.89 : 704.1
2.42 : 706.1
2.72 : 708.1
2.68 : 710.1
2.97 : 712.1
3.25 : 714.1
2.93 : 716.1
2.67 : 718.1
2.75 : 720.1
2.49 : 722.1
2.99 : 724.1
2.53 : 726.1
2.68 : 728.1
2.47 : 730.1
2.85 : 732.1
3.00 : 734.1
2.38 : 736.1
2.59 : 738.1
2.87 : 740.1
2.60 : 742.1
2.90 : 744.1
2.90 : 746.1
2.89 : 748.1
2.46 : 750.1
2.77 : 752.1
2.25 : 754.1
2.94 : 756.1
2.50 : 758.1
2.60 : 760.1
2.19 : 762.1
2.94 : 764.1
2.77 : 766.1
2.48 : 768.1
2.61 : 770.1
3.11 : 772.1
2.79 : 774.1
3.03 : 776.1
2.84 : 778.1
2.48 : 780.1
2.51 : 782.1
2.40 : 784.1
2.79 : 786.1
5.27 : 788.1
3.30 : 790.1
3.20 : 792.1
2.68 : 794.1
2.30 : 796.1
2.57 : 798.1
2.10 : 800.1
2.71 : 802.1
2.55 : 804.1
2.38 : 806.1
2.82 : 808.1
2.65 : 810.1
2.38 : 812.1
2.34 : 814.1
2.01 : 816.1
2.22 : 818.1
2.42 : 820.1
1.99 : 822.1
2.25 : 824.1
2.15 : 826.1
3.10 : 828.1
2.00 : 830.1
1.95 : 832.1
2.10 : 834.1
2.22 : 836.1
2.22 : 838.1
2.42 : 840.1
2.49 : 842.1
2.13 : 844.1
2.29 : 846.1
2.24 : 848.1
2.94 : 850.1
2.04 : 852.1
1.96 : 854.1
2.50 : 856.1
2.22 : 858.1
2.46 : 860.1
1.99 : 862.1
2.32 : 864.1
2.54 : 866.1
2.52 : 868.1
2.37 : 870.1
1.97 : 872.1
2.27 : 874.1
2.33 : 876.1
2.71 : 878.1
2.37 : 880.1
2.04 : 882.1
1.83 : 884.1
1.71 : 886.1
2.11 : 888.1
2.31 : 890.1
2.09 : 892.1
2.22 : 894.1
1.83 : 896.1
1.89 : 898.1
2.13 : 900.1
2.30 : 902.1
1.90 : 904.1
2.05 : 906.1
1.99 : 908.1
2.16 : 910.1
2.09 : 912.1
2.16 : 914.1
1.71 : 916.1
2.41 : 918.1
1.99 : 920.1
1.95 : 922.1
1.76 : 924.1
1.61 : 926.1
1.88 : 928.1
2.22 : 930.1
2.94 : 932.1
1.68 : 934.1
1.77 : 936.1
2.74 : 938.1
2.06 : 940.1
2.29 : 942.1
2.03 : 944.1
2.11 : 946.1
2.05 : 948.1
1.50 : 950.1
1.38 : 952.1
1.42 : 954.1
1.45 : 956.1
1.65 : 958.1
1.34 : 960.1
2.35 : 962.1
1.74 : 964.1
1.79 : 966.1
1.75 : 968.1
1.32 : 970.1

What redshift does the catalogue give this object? 0.20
